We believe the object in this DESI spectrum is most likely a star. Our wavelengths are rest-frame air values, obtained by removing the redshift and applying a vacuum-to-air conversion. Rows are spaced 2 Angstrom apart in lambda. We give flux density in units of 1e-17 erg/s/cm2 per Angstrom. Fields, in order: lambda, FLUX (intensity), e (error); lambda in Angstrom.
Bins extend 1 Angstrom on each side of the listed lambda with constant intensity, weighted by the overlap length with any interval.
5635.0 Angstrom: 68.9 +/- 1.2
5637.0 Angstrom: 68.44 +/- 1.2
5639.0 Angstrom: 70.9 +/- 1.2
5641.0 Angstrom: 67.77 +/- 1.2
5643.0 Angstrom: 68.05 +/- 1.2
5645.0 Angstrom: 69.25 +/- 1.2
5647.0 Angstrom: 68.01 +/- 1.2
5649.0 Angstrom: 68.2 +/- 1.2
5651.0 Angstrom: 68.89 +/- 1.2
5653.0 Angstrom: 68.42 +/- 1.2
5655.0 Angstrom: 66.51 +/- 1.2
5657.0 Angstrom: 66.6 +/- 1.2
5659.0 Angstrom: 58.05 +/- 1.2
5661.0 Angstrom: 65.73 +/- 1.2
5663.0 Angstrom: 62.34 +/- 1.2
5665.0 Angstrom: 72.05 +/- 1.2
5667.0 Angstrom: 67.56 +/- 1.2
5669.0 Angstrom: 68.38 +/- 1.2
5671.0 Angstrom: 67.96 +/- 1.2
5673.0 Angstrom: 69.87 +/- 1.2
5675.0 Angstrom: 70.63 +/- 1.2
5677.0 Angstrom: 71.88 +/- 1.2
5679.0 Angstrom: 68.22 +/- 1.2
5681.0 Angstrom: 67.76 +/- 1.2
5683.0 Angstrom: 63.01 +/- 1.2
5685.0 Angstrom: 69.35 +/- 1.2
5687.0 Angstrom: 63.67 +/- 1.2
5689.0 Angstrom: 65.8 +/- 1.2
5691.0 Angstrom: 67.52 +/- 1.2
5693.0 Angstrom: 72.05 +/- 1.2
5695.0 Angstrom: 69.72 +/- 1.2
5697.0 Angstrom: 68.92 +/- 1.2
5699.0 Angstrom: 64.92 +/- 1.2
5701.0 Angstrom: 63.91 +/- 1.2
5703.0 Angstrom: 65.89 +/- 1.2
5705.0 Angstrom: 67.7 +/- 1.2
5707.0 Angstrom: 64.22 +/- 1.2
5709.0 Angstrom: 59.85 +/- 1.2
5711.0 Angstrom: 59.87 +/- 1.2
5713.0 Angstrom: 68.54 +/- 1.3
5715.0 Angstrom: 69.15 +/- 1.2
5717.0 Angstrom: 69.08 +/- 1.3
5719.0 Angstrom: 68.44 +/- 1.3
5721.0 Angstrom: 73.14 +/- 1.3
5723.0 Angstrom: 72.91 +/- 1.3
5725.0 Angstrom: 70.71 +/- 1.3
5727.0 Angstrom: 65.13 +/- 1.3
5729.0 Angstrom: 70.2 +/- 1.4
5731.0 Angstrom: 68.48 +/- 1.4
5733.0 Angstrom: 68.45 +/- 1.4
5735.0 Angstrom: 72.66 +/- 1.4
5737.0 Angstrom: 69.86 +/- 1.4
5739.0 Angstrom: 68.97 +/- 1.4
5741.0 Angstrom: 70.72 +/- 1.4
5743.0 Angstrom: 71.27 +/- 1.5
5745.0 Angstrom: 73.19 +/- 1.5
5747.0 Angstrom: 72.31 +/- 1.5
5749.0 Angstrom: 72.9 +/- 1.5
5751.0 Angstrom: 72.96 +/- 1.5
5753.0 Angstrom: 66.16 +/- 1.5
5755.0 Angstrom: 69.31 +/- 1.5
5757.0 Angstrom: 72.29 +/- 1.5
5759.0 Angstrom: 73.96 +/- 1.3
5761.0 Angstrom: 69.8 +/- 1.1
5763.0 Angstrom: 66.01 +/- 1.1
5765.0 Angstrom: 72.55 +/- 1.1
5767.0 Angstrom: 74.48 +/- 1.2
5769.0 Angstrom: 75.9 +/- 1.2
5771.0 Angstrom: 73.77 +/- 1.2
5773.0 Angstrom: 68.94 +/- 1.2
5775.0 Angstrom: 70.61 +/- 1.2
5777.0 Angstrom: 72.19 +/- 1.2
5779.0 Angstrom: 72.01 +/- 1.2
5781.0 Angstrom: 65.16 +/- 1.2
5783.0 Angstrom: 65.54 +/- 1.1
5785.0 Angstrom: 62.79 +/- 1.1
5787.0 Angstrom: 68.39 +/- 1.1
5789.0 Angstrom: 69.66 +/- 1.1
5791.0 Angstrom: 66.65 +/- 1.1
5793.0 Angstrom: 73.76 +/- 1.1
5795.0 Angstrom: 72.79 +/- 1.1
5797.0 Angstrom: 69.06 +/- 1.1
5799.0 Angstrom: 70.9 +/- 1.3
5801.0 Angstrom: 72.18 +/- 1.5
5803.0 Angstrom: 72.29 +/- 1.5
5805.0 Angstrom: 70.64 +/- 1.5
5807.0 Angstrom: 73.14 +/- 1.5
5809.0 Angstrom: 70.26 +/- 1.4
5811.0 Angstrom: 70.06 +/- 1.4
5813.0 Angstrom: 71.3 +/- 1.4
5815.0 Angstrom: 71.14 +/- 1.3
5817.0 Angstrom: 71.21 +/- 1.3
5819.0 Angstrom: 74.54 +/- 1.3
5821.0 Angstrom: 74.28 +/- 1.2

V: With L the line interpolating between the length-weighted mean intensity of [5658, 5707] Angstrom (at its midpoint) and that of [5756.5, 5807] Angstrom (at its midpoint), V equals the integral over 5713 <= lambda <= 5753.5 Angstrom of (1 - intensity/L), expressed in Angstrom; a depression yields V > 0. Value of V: -0.9 Angstrom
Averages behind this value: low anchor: 67.1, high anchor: 70.5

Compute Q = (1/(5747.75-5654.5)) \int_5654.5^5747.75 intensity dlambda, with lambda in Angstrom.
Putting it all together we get 67.9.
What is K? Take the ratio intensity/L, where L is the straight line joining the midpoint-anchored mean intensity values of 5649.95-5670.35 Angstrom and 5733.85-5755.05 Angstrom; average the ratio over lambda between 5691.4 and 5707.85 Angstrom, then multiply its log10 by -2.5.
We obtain 0.02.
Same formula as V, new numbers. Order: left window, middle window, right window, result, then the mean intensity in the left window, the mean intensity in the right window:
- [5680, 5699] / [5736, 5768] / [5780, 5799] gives -1.4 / 67.4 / 68.3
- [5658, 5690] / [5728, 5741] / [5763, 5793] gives -0.2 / 67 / 69.9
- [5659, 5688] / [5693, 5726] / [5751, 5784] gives 0.6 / 67.4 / 70.6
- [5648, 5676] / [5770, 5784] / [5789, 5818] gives 0.1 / 67.2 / 71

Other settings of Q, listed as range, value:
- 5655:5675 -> 66.7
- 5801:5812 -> 71.4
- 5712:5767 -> 70.4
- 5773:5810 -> 69.9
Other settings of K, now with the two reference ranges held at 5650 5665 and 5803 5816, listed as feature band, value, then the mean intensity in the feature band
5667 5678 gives -0.05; 69.5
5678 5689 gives 0.00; 66.3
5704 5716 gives 0.04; 64.9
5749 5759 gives -0.03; 70.8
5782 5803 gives 0.02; 69.3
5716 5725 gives -0.05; 70.9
